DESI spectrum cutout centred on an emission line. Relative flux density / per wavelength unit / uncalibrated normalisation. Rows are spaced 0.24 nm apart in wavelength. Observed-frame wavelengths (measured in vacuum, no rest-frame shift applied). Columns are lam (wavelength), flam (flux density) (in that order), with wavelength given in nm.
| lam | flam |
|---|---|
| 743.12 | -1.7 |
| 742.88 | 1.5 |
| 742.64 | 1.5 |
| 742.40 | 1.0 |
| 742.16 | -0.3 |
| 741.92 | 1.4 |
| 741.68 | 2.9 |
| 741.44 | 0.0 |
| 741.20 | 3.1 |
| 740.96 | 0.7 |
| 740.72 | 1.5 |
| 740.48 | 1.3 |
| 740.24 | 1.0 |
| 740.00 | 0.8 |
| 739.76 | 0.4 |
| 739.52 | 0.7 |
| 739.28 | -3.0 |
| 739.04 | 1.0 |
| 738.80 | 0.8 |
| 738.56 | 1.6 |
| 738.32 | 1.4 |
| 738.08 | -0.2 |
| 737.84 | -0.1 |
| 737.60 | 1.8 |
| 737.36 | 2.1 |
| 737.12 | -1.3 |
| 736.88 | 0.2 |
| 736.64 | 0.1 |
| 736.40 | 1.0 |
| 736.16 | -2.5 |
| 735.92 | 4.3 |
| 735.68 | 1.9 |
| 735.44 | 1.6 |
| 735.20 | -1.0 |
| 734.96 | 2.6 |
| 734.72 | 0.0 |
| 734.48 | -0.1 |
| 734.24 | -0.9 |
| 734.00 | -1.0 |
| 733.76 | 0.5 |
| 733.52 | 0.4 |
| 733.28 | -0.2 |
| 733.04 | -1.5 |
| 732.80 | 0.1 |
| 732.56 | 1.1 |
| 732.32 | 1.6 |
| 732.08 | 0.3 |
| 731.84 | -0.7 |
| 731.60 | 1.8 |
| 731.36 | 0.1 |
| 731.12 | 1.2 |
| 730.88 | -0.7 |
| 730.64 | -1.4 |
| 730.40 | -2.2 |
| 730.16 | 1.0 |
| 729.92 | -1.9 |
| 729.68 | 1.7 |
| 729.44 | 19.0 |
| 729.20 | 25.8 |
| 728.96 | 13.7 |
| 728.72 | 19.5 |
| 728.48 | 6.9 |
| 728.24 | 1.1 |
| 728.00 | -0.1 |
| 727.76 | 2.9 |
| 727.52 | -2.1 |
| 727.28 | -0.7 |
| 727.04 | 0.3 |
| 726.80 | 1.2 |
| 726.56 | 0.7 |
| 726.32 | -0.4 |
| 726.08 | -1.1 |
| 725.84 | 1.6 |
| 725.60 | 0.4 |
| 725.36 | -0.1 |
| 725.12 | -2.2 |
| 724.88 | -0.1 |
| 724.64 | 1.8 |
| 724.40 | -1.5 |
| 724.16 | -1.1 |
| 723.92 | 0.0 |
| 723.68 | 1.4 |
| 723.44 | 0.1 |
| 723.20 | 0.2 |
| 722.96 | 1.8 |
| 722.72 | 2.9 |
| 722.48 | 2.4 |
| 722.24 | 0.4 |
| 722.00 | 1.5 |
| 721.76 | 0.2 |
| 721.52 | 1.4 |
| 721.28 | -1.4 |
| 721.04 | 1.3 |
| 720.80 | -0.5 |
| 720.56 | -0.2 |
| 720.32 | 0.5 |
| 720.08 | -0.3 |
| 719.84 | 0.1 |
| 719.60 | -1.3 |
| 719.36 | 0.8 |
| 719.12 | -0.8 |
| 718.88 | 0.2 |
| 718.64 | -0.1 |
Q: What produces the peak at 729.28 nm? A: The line [O II]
